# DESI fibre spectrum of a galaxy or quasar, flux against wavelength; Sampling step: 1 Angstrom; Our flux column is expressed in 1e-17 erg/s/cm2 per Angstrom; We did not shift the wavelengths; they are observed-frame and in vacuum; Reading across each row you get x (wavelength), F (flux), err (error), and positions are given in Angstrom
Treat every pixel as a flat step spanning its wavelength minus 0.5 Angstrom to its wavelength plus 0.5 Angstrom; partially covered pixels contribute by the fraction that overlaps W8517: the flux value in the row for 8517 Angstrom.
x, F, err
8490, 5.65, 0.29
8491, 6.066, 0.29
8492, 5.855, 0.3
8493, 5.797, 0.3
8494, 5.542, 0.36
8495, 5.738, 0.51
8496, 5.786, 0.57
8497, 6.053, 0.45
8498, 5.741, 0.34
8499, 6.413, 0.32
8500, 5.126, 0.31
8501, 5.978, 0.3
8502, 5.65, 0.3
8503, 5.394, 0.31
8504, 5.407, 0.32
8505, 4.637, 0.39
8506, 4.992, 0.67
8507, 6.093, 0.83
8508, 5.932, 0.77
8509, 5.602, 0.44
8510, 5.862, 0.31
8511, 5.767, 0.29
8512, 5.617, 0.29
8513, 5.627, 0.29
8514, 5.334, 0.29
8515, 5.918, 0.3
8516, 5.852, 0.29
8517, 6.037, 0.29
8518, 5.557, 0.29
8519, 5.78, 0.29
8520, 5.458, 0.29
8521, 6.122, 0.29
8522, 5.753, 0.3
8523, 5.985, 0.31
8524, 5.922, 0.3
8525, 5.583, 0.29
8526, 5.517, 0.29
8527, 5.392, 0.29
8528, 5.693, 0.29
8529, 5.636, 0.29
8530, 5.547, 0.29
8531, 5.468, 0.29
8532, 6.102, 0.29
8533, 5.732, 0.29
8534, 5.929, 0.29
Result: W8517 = 6.037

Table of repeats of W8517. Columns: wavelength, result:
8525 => 5.583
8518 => 5.557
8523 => 5.985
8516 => 5.852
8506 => 4.992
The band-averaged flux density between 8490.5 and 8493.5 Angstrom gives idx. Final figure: 5.91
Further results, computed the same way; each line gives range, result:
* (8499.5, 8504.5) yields 5.51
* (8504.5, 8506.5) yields 4.81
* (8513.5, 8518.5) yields 5.74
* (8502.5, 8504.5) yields 5.4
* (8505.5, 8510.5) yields 5.7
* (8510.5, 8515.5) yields 5.65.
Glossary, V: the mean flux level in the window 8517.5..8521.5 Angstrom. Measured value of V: 5.73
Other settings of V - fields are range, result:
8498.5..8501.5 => 5.84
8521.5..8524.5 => 5.89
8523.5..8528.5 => 5.62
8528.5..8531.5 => 5.55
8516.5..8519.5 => 5.79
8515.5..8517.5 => 5.94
